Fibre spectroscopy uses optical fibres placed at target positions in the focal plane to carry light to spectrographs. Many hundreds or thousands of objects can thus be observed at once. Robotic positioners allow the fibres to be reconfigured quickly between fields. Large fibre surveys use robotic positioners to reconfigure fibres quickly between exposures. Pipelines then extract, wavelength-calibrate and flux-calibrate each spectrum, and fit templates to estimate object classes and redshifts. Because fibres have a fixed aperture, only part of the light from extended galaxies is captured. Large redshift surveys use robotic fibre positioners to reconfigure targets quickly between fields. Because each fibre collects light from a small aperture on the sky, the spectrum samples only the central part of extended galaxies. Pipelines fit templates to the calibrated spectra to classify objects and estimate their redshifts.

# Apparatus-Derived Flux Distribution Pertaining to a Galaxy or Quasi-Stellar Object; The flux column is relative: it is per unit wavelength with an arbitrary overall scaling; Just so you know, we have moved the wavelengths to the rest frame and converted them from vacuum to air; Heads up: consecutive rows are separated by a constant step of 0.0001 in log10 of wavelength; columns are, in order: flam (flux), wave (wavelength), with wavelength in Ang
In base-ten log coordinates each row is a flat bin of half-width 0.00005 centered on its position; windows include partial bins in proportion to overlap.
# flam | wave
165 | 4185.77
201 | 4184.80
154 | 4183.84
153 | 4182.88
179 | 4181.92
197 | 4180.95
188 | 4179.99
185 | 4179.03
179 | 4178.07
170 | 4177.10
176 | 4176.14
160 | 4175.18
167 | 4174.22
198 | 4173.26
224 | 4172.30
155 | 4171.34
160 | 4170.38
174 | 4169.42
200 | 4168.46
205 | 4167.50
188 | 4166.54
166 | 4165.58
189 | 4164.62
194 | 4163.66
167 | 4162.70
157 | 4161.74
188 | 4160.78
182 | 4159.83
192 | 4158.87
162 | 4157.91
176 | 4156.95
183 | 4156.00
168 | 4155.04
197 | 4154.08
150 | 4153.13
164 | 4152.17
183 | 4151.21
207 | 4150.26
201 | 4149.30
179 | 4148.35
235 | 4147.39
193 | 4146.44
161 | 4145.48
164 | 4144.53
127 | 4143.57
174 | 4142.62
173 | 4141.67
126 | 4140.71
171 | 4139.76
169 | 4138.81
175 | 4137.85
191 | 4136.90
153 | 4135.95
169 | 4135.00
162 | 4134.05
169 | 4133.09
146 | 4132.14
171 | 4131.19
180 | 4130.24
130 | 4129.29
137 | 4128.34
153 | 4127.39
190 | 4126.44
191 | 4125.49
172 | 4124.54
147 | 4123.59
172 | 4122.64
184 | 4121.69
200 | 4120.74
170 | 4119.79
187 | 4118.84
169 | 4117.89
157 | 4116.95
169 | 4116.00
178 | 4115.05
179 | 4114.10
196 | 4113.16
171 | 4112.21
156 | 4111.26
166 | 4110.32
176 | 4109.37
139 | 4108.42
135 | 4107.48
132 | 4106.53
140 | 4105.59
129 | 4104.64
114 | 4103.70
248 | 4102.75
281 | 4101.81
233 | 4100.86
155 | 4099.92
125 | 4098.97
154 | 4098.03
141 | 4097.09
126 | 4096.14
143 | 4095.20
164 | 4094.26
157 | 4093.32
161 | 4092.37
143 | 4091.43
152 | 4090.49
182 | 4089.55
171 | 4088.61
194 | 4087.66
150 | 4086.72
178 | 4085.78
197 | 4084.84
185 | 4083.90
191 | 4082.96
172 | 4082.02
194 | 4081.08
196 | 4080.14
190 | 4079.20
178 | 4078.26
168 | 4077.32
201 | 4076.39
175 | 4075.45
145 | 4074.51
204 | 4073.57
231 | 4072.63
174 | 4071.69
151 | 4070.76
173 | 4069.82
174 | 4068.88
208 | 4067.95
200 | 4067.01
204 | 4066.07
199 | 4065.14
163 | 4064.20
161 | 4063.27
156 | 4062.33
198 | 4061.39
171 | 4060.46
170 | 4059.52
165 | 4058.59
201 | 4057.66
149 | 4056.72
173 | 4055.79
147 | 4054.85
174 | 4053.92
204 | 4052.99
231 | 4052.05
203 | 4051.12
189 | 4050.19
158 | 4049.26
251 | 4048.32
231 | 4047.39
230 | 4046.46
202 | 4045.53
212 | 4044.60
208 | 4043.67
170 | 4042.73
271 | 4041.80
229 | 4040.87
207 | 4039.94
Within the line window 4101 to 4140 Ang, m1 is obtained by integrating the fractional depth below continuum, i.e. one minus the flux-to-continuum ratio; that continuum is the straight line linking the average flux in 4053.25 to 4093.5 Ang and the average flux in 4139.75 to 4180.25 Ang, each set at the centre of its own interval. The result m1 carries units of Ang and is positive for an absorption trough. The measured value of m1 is 1.86 Ang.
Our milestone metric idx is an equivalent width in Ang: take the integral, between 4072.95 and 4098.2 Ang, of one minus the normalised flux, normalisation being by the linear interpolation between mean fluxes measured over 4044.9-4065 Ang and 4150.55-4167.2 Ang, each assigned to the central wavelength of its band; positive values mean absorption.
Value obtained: 1.80 Ang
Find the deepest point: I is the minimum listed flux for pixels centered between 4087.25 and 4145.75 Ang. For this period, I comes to 114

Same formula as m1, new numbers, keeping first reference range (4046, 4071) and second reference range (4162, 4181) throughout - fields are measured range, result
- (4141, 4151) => 0.12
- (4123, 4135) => 1.36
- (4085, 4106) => 2.15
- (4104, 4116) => 1.72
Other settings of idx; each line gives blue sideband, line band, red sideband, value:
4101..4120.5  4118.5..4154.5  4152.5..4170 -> 0.8 Ang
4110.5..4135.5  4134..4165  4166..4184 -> -0.1 Ang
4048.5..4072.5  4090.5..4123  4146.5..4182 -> 2.8 Ang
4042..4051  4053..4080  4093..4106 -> 1.7 Ang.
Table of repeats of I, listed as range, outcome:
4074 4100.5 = 125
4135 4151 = 126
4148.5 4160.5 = 150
